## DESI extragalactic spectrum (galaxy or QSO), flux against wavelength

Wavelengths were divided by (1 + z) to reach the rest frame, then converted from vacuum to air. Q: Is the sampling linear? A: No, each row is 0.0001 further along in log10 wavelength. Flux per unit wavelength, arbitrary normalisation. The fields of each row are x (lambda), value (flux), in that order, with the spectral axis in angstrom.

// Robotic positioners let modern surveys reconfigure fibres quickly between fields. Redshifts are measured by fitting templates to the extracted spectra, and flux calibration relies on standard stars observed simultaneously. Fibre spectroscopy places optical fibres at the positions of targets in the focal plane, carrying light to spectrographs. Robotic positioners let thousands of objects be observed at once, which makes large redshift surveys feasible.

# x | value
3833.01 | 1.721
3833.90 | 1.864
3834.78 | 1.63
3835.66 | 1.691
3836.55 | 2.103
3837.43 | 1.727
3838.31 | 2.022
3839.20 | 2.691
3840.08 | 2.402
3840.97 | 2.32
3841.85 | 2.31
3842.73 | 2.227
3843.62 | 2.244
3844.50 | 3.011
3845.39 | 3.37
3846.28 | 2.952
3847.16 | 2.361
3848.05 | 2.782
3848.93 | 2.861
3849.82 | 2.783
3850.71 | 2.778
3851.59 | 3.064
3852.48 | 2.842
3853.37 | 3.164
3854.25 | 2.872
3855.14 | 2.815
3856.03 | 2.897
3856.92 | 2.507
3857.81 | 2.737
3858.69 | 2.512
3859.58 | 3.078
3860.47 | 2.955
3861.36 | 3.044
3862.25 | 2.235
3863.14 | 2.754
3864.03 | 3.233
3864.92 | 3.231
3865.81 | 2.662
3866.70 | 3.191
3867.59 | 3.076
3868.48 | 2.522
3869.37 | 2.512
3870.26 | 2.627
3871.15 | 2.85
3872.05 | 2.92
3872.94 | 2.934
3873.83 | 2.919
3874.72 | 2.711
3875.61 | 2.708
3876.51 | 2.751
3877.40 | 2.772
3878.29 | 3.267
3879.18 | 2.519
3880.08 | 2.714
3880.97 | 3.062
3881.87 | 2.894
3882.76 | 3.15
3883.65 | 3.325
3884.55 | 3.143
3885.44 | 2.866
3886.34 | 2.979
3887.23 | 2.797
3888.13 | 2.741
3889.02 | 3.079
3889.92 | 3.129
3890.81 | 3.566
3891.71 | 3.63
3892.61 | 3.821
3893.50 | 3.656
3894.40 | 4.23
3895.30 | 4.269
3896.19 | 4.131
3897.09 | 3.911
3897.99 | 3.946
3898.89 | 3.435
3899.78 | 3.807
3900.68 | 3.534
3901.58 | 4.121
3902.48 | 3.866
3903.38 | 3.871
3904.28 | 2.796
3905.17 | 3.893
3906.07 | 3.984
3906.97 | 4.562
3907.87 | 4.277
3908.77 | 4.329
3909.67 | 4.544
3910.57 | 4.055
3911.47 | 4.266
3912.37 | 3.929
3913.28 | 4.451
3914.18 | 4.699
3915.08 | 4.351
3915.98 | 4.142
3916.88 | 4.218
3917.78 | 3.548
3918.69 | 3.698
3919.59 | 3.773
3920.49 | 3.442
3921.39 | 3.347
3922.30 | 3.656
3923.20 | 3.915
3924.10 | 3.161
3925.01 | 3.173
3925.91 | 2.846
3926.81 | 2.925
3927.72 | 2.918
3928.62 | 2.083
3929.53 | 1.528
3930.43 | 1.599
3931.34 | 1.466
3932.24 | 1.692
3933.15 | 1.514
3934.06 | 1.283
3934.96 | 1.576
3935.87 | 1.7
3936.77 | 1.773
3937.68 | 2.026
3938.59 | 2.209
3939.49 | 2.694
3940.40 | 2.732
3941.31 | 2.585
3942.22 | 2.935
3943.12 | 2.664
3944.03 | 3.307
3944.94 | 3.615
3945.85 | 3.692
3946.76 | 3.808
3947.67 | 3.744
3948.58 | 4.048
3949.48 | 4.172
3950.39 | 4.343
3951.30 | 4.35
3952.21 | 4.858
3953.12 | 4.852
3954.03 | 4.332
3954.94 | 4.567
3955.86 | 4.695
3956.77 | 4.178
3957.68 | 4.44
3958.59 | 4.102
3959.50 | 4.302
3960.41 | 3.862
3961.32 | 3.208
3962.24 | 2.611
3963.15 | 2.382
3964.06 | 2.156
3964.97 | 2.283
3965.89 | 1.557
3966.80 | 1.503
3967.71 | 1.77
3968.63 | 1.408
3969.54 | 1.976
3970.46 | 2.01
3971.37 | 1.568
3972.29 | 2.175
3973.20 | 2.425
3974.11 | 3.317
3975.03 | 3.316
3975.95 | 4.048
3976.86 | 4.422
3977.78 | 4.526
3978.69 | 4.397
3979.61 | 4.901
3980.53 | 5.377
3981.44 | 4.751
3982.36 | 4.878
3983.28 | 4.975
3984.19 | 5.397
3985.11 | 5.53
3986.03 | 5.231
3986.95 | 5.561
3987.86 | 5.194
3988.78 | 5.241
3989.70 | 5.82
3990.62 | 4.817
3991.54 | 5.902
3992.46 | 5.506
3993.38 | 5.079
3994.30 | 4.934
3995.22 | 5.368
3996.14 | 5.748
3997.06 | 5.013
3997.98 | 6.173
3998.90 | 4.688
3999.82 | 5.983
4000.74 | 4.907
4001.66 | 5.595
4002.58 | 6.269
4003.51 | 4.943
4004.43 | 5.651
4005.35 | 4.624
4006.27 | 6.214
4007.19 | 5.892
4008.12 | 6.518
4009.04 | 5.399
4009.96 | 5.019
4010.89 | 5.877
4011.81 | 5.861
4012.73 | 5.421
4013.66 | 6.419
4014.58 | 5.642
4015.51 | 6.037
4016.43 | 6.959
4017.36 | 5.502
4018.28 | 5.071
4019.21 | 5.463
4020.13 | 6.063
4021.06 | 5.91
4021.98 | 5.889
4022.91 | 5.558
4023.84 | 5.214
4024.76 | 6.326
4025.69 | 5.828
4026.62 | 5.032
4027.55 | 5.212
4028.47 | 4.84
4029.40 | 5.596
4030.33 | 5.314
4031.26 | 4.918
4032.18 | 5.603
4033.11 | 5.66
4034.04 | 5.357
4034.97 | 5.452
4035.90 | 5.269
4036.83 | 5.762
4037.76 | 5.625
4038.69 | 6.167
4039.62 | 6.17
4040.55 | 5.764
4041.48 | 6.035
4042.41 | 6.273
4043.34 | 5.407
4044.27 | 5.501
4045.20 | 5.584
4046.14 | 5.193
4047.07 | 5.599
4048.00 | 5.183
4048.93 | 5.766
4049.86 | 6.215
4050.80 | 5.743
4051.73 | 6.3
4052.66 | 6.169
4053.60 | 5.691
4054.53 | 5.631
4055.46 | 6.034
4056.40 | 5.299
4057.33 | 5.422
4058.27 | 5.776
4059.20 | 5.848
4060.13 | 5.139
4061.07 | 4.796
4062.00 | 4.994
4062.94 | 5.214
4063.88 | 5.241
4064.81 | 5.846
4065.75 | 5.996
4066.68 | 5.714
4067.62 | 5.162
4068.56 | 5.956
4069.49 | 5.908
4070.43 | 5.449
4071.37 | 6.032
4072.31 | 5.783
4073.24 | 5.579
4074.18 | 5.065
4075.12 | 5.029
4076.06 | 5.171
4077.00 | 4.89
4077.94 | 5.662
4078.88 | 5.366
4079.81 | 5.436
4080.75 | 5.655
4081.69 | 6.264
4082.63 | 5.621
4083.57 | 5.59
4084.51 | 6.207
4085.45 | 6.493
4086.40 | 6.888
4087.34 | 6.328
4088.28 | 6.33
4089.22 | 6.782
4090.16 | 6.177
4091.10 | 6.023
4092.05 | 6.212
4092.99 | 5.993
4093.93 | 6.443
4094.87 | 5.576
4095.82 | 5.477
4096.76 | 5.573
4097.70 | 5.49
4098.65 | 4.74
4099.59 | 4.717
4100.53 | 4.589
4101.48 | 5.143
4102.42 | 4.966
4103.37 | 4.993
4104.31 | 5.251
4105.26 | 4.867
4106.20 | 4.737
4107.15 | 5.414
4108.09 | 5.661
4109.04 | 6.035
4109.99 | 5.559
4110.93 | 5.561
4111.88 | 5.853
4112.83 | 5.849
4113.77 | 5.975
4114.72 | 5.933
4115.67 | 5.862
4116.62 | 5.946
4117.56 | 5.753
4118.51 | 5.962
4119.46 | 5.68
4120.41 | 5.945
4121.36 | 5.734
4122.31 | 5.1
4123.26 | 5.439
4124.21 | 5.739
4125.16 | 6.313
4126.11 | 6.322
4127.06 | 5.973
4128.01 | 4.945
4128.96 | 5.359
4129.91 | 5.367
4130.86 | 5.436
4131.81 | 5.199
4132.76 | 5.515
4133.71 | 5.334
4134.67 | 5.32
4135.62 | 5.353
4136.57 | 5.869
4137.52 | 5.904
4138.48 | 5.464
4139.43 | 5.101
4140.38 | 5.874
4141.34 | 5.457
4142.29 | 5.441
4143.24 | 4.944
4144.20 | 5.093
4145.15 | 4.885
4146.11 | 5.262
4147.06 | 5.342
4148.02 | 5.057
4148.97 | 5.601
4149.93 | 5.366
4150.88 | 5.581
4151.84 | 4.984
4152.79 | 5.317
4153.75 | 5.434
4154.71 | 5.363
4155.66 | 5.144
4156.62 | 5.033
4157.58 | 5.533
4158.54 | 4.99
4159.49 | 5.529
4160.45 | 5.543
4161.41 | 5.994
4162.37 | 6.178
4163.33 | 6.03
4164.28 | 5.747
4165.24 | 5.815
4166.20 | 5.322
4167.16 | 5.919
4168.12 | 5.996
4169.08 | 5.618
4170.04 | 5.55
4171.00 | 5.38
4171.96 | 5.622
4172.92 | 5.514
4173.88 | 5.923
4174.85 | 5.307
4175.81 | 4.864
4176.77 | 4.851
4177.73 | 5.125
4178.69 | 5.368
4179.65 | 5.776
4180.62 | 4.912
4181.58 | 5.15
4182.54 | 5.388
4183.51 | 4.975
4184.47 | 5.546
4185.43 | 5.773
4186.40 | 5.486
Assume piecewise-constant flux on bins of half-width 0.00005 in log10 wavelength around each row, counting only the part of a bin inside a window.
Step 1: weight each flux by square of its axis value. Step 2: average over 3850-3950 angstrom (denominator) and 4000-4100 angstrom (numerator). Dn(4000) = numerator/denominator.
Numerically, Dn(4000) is 1.94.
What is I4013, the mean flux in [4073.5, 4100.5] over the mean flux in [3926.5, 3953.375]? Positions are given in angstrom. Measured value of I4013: 2.04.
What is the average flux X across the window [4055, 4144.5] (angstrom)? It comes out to 5.6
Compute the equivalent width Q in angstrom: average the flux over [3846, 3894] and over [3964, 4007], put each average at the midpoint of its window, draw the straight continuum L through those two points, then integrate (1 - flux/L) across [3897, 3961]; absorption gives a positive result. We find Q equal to 3.3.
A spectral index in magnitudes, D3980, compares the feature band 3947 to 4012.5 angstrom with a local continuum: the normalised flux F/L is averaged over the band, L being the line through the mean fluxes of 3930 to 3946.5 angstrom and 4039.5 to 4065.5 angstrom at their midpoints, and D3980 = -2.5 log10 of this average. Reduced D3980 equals -0.246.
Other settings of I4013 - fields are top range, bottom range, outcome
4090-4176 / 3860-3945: 1.75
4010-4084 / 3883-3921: 1.49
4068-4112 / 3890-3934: 1.59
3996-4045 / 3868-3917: 1.61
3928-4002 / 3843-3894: 1.26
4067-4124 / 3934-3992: 1.56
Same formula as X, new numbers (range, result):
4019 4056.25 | 5.66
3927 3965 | 3.08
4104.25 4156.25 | 5.51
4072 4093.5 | 5.85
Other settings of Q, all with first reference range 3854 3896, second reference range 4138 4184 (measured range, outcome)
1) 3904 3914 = -2.6 angstrom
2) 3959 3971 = 4.4 angstrom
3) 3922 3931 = 1.8 angstrom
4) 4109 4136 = -3.1 angstrom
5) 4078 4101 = -4.9 angstrom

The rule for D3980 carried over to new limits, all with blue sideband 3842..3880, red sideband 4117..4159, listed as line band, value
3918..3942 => 0.34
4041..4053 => -0.25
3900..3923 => -0.20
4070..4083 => -0.13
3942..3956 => -0.10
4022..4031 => -0.23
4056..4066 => -0.15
